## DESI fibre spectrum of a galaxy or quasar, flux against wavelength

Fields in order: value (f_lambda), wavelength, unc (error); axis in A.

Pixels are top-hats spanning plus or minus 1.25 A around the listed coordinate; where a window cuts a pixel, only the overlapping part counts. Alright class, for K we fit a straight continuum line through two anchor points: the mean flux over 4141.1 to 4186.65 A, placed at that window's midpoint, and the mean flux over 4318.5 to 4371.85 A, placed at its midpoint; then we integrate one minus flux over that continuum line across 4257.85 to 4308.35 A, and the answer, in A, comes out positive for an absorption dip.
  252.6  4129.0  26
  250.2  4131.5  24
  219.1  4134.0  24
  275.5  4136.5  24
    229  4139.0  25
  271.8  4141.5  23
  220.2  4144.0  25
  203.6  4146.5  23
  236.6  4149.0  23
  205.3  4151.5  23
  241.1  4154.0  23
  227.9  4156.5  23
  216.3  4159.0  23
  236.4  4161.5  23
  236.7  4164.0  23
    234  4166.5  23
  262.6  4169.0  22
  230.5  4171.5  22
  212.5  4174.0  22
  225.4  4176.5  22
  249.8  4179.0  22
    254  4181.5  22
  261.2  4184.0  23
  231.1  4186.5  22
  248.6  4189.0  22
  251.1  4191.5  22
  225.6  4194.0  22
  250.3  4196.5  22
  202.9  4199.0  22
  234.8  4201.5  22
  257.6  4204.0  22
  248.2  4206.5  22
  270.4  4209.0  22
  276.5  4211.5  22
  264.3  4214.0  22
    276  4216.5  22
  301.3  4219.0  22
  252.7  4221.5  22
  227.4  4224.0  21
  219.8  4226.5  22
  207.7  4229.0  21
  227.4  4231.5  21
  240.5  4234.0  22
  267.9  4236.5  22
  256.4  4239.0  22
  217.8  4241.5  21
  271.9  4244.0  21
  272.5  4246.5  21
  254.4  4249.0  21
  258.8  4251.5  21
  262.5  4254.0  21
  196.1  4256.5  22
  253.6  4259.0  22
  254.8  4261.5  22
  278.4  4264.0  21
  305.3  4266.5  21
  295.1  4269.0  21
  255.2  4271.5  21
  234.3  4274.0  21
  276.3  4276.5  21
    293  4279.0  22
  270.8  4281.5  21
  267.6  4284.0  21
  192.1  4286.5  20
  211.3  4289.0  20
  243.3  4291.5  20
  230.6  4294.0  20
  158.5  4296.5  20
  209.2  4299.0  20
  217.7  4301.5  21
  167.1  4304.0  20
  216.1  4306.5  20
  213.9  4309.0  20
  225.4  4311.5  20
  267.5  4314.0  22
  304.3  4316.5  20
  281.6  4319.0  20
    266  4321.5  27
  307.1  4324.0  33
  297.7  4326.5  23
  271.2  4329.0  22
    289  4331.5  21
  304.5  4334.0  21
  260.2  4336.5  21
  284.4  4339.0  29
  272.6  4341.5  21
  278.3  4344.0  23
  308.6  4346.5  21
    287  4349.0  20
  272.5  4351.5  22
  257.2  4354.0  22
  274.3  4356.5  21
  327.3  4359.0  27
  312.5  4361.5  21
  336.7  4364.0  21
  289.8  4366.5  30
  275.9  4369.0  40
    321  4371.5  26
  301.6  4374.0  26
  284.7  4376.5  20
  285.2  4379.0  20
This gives 5.4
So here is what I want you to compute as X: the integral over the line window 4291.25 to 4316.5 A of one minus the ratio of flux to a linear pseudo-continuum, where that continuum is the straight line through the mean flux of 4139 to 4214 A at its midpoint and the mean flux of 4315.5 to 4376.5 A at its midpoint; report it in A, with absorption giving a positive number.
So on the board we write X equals 5.43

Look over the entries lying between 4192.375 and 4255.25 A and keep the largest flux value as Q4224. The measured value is 301.3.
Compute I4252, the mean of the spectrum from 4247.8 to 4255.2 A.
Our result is 259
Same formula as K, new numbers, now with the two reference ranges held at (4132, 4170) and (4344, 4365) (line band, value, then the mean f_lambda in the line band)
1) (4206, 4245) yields 0.77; 252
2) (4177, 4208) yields 0.52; 243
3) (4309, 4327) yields 0.72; 273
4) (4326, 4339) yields 0.23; 284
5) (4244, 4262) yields 0.90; 252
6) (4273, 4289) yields 1.22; 253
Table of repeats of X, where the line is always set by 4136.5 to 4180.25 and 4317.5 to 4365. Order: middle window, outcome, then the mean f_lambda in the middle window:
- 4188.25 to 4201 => 0.5 A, 235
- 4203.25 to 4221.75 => -1.5 A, 270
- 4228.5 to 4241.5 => 0.8 A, 240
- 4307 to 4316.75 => 1.2 A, 245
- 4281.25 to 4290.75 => 1.4 A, 232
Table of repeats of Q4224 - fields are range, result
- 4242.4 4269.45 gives 305.3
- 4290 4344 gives 307.1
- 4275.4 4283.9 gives 293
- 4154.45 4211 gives 270.4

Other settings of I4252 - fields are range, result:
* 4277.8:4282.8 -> 282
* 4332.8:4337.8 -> 282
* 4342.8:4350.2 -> 291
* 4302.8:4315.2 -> 218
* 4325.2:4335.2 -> 291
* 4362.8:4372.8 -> 306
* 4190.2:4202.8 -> 233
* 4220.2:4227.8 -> 234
